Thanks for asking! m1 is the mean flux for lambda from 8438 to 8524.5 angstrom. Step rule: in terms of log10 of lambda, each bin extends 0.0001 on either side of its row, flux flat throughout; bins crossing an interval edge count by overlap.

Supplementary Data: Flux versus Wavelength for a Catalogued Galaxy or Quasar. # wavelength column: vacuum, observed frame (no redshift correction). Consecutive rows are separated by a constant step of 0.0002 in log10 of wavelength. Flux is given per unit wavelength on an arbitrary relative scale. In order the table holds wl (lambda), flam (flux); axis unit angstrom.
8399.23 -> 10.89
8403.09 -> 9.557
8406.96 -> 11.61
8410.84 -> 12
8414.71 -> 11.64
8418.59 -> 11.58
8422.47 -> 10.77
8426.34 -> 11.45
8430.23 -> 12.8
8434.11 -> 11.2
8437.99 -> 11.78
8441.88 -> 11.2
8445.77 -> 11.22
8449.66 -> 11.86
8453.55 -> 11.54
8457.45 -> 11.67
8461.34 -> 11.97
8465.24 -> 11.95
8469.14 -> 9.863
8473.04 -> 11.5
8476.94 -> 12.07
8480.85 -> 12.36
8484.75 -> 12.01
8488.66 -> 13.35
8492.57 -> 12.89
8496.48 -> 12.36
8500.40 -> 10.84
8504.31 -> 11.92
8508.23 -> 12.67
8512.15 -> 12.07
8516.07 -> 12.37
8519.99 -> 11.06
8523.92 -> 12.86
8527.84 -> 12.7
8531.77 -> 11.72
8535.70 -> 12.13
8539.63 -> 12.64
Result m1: 11.9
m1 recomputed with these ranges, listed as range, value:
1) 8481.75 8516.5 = 12.3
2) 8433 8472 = 11.4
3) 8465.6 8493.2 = 12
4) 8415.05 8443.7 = 11.5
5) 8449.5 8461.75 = 11.7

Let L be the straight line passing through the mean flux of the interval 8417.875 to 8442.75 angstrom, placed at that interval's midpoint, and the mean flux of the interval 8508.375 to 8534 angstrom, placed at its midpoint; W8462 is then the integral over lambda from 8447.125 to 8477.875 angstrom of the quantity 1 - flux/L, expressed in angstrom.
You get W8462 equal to 0.6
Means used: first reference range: 11.6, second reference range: 12.2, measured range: 11.5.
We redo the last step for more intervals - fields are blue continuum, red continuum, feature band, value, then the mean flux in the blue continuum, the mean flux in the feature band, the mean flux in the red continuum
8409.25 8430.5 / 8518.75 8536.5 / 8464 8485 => 0.52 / 11.6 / 11.6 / 12.1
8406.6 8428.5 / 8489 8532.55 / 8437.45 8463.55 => 0.33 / 11.5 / 11.6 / 12.2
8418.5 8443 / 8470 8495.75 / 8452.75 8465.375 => 0.17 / 11.6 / 11.8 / 12.3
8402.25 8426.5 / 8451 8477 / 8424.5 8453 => -0.65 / 11.3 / 11.6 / 11.5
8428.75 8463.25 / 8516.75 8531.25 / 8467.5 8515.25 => -0.18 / 11.7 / 12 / 12.2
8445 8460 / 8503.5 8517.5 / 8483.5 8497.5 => -0.76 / 11.6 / 12.7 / 12.3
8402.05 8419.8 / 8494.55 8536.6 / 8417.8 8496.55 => -0.71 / 11.3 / 11.8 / 12.1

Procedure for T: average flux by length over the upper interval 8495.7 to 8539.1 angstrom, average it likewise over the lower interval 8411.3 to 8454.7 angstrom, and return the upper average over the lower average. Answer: 1.04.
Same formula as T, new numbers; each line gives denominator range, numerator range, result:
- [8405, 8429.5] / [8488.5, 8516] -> 1.06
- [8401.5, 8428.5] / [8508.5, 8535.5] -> 1.08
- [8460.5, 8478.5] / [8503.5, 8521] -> 1.06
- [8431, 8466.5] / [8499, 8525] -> 1.03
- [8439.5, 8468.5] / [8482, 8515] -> 1.06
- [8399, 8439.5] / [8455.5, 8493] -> 1.05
